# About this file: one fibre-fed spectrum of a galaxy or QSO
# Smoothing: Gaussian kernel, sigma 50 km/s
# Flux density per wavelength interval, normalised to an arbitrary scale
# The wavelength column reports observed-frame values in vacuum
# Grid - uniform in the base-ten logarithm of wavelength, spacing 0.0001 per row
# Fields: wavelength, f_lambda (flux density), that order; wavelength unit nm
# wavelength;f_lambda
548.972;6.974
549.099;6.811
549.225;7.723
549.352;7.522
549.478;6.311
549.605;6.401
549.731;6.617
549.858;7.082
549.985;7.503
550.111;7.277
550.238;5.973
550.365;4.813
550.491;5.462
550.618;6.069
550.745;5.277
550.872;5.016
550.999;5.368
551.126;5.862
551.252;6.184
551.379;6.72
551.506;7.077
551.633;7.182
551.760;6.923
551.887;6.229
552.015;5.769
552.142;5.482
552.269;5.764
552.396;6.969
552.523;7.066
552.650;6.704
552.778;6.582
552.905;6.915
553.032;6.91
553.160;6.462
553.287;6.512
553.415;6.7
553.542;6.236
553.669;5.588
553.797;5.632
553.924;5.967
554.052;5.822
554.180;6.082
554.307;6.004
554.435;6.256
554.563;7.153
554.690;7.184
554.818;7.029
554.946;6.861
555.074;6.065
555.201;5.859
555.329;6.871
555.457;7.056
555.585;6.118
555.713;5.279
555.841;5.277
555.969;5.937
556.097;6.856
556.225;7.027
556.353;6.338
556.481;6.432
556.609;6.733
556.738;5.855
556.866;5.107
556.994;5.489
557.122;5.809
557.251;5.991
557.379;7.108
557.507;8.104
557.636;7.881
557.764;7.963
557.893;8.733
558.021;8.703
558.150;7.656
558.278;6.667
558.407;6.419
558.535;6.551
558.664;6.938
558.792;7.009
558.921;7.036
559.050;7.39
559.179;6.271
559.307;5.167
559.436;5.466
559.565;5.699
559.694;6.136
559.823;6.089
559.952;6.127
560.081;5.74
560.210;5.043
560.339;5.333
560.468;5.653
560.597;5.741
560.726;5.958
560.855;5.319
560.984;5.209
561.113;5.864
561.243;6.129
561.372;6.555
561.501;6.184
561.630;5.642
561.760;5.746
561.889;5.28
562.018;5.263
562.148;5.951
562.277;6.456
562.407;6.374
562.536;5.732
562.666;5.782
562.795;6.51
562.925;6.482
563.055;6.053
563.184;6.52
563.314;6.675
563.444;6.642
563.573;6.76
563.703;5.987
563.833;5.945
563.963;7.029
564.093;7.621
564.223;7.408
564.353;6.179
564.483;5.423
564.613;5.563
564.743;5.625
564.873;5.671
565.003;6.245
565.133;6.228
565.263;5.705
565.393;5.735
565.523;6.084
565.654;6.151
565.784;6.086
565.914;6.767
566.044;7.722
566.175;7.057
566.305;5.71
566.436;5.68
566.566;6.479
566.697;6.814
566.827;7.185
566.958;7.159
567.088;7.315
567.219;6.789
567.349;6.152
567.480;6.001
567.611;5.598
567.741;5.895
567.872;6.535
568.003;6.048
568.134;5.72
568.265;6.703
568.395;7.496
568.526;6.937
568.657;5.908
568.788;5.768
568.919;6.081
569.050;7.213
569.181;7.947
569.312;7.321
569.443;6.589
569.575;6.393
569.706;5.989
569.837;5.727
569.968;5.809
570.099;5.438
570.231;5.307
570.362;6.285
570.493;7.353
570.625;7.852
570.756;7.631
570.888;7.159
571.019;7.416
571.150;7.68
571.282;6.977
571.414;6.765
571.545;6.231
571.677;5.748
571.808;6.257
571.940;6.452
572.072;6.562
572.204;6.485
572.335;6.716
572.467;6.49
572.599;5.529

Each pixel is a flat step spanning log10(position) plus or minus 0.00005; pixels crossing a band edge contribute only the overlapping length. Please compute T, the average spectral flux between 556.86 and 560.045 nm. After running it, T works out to 6.72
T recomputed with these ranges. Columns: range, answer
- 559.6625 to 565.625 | 6.03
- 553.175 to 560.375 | 6.44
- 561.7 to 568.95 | 6.3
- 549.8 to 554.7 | 6.29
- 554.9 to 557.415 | 6.19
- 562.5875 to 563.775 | 6.37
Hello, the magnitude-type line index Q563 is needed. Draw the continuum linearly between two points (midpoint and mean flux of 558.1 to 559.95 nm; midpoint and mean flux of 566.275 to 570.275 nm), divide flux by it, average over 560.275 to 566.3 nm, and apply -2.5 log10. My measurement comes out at 0.05 mag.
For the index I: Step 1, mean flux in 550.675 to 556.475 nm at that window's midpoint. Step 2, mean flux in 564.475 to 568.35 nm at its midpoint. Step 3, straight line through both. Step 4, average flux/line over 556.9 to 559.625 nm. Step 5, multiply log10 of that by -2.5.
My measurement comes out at -0.09 mag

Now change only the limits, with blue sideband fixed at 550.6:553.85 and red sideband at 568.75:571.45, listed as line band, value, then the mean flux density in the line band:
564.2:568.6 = 0.05 mag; 6.34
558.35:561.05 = 0.08 mag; 6.01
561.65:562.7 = 0.12 mag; 5.81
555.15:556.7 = 0.01 mag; 6.31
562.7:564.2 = 0.00 mag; 6.57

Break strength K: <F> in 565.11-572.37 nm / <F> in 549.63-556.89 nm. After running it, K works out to 1.03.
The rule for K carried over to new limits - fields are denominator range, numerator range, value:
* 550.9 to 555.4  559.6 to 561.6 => 0.91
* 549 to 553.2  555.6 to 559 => 1.05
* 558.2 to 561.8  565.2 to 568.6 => 1.07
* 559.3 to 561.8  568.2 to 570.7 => 1.14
